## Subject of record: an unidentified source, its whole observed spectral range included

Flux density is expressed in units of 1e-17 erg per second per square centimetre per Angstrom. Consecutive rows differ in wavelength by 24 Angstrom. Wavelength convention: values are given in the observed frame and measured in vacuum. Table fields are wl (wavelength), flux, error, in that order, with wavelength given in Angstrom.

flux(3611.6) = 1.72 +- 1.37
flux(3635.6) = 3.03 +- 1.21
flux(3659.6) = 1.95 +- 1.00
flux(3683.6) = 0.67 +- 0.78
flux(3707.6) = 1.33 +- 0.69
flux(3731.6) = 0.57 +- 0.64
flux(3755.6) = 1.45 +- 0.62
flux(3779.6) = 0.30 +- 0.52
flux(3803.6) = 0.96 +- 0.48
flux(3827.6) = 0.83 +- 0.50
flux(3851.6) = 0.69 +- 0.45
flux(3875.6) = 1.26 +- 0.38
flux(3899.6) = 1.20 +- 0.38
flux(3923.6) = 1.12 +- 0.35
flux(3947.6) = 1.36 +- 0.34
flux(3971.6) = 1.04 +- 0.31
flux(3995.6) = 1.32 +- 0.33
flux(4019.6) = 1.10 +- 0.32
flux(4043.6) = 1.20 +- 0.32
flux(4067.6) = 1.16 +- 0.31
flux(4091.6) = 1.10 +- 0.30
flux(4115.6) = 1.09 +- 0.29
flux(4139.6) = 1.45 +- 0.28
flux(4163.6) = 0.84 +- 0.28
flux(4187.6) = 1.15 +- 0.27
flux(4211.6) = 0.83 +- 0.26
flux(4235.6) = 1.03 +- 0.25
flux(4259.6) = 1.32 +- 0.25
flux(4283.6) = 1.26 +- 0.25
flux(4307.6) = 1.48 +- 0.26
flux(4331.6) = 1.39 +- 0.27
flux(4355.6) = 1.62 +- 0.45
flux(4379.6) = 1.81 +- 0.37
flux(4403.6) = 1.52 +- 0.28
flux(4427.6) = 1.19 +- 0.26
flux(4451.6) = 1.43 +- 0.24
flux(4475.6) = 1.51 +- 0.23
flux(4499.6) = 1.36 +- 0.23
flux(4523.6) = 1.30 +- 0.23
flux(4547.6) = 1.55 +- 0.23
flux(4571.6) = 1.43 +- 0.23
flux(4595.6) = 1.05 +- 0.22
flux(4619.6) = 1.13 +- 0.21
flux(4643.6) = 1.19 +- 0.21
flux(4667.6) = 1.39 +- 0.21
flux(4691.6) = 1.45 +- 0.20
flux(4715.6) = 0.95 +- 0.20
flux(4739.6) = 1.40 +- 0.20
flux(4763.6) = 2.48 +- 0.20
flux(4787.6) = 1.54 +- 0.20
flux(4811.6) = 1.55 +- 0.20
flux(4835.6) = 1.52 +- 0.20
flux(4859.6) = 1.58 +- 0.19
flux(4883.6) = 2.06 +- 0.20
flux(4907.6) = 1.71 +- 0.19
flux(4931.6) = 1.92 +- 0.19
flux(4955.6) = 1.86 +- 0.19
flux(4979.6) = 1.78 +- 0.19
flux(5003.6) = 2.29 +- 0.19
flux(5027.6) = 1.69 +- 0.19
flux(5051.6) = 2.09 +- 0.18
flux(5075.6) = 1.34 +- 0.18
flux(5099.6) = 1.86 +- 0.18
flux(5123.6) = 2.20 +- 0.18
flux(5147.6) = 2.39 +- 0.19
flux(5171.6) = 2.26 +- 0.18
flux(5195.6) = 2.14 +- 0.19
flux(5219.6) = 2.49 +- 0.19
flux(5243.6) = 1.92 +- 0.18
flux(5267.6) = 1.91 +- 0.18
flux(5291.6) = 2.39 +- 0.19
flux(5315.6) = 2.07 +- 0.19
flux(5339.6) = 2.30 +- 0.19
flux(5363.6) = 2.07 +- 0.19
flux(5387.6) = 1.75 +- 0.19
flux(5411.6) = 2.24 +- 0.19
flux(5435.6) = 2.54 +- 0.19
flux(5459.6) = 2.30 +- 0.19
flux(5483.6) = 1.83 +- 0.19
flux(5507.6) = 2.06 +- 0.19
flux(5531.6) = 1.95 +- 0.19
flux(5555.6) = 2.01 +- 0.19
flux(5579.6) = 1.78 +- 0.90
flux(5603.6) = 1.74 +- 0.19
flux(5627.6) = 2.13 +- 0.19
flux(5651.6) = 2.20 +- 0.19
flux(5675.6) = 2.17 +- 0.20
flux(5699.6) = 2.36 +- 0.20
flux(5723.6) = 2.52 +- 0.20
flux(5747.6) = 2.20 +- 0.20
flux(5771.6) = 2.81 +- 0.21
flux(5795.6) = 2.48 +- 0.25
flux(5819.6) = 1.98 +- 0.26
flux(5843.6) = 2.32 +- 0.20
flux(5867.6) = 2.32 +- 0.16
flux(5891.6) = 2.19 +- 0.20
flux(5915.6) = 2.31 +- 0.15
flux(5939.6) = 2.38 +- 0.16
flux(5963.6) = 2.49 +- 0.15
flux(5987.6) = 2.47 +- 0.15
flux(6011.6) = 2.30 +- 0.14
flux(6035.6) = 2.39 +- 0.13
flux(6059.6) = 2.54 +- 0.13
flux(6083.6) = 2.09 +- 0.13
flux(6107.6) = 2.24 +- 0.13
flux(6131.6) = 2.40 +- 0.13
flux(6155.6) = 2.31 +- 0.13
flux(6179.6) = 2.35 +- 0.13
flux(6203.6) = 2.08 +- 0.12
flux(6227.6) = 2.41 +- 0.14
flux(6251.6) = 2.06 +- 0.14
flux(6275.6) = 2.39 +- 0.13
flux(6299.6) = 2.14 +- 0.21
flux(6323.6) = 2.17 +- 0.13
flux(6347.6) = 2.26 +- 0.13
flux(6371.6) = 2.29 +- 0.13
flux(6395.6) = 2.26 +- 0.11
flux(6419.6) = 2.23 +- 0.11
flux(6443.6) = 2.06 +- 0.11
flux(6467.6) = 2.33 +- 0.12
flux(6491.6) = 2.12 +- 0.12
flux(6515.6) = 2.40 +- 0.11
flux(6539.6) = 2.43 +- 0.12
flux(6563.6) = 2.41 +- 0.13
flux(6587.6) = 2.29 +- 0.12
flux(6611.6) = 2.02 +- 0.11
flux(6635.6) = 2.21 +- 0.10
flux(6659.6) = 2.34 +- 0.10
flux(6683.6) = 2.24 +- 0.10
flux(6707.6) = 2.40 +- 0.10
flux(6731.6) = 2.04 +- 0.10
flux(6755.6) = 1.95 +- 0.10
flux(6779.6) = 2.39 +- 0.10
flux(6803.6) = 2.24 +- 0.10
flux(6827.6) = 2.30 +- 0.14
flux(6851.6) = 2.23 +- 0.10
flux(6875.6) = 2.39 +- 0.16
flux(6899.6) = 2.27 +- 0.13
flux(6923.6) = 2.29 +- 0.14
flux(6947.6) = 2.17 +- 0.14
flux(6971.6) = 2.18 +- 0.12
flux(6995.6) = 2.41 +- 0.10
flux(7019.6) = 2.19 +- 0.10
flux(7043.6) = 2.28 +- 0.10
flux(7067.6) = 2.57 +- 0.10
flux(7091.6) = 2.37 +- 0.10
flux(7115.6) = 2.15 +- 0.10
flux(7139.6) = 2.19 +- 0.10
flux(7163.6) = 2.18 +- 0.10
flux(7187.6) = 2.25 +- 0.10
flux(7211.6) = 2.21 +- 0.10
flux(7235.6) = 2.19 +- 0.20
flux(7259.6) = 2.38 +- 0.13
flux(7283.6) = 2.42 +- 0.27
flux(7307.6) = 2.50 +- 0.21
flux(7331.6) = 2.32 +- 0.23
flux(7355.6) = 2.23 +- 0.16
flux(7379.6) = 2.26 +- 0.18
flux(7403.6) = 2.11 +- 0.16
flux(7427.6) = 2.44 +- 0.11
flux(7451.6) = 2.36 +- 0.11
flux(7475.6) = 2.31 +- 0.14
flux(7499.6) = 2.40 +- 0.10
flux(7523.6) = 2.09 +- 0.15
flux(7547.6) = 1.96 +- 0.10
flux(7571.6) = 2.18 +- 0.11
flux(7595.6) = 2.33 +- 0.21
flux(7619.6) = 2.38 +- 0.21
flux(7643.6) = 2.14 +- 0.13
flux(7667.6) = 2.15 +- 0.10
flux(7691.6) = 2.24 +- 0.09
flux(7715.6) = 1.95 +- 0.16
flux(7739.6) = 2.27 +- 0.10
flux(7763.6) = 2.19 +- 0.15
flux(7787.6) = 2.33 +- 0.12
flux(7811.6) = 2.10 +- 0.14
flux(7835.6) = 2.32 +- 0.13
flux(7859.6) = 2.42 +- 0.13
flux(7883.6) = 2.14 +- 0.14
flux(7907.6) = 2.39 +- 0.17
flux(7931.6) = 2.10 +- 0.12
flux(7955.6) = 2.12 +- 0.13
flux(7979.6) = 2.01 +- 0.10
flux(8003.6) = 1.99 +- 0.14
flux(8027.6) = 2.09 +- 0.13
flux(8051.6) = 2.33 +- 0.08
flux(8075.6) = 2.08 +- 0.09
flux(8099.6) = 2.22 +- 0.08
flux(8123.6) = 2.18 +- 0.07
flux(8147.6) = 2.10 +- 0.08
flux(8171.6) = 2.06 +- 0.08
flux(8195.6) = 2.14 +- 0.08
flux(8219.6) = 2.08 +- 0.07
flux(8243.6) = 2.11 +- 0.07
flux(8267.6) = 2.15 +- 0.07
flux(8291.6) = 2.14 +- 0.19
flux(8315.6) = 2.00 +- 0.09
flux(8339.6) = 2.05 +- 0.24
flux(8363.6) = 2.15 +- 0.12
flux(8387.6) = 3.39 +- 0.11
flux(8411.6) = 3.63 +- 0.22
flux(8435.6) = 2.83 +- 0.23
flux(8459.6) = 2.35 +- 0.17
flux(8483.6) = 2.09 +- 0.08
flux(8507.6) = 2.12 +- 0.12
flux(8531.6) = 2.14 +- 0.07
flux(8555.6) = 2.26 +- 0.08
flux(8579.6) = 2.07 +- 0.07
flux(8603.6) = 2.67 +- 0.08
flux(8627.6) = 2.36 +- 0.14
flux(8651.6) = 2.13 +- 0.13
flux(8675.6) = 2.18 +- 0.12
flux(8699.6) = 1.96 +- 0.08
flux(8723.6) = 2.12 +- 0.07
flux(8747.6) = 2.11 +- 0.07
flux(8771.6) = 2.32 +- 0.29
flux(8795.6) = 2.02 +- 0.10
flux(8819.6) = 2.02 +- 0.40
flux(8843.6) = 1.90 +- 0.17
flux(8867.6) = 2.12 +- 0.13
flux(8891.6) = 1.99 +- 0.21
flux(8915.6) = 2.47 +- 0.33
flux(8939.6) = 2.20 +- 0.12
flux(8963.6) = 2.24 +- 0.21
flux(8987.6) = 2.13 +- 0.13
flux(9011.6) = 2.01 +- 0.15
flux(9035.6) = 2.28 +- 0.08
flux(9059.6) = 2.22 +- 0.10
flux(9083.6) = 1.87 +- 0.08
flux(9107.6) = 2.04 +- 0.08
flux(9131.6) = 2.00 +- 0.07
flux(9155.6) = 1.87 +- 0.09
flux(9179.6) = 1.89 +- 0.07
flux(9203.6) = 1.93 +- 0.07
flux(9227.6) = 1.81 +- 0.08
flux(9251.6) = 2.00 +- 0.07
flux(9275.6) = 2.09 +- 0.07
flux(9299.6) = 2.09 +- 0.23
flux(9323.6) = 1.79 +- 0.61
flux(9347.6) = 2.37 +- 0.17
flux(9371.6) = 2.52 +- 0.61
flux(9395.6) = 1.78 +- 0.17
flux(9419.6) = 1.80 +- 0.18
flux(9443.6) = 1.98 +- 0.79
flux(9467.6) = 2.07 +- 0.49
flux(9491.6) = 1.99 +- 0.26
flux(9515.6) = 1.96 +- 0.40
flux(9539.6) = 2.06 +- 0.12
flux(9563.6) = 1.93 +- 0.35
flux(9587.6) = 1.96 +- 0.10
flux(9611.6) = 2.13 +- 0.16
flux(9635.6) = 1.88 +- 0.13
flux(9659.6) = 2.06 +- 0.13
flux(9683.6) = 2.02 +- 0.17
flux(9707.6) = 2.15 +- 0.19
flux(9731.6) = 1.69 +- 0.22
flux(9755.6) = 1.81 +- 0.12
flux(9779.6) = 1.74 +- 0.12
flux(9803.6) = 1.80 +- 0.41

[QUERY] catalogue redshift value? 0.280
